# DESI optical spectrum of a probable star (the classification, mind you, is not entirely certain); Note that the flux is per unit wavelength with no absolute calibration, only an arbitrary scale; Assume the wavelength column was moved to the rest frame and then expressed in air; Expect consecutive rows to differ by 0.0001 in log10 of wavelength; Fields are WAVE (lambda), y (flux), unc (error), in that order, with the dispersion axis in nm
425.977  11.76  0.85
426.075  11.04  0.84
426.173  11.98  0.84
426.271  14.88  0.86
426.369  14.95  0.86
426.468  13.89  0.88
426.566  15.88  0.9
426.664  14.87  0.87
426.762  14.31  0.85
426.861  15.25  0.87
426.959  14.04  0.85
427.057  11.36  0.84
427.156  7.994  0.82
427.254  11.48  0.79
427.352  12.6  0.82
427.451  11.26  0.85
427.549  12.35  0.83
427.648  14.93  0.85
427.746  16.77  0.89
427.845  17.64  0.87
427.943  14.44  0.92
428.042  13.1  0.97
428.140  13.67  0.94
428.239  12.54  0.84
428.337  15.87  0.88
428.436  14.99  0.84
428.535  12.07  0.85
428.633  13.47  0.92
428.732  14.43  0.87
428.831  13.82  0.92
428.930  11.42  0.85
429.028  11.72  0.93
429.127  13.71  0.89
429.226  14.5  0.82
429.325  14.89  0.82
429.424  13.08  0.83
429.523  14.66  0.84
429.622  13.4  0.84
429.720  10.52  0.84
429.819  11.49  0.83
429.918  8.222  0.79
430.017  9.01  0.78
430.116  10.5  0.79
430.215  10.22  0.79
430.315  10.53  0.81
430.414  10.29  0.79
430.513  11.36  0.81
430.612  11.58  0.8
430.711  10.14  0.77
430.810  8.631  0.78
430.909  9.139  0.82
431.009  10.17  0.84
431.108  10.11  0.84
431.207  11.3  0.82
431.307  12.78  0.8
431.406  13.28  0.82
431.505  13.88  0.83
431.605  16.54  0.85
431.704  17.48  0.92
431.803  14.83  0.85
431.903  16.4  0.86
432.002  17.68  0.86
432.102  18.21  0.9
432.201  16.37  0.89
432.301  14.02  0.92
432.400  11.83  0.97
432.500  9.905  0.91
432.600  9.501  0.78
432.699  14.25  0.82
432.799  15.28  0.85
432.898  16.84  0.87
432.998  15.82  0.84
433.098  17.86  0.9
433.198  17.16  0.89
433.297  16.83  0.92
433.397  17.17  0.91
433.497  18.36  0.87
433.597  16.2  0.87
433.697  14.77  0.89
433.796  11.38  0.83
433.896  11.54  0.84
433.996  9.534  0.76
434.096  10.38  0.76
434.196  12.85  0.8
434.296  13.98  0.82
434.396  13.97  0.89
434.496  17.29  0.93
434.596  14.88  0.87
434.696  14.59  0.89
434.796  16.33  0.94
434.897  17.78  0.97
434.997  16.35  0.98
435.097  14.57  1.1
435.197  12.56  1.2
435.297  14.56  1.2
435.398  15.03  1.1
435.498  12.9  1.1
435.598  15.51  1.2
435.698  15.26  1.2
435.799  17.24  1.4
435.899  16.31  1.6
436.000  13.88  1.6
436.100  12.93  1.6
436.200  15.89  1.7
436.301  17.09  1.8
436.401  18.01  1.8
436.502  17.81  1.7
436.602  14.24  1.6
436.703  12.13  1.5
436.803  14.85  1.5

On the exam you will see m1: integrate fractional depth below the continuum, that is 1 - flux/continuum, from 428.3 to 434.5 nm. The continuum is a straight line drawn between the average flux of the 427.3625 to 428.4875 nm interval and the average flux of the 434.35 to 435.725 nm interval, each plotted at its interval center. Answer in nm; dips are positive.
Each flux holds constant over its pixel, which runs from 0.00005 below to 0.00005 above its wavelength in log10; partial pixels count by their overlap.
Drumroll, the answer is 0.59 nm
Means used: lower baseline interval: 14.3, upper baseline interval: 15.1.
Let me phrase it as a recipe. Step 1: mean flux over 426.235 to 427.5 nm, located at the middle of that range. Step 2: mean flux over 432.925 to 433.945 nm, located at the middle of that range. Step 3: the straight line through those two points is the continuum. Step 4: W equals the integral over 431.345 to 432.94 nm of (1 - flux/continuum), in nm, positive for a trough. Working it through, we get 0.052 nm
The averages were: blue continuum 13.3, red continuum 15.7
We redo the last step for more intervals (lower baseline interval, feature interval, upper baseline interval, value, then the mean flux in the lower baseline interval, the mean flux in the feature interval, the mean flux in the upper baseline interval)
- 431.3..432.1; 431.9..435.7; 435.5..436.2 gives 0.16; 15.7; 14.7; 15.1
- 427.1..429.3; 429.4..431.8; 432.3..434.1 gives 0.38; 13.4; 11.6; 14.2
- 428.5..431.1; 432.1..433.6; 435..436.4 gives -0.20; 11.6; 15.2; 15.1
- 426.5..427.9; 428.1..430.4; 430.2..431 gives -0.18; 13.6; 12.5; 10.2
